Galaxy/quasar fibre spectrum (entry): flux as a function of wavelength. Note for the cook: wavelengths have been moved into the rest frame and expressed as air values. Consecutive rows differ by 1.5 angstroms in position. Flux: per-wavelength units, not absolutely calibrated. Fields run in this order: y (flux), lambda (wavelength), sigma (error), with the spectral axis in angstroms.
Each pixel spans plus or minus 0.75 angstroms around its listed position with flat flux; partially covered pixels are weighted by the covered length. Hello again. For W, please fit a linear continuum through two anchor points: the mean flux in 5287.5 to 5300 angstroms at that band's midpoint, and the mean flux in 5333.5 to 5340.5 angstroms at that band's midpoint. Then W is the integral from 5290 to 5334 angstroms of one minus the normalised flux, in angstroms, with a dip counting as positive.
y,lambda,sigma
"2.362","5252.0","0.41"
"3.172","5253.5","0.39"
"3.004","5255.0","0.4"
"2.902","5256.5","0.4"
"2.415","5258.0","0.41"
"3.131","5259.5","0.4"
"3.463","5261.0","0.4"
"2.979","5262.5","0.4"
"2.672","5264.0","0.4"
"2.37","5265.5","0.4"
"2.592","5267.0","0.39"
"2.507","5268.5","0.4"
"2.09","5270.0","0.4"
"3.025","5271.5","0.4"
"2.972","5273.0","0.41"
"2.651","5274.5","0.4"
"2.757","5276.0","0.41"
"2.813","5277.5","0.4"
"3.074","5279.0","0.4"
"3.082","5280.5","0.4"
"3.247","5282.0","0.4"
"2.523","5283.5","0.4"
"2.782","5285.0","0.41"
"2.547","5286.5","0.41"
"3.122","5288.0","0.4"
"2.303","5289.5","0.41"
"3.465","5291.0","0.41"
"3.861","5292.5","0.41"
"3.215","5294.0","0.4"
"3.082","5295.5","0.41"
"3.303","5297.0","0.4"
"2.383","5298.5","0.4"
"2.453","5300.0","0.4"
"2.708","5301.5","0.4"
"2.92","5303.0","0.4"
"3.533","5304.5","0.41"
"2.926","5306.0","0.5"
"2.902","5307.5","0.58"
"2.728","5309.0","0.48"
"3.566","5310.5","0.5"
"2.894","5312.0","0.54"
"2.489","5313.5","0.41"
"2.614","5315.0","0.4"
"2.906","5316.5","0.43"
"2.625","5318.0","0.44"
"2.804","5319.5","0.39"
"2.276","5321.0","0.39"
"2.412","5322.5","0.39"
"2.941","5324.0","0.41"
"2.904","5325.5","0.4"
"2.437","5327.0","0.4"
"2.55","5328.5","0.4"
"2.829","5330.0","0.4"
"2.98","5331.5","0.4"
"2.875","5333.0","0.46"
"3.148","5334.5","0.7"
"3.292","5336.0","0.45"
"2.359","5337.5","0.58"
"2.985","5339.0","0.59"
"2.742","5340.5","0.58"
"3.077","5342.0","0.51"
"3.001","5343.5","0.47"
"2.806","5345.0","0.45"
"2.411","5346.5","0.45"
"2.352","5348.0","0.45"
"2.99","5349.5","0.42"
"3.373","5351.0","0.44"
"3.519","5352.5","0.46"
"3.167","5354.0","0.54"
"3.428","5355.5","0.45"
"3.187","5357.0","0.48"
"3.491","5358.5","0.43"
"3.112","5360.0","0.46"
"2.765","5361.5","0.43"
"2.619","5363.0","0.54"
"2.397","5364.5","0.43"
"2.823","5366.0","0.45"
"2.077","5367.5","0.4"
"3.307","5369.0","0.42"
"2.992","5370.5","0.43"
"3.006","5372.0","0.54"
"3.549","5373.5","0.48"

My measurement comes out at 1.7 angstroms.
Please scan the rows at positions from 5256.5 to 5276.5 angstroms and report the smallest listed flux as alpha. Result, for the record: 2.09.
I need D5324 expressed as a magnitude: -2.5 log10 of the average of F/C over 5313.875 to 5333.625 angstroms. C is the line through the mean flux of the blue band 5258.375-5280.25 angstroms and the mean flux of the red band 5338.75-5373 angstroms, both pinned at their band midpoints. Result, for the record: 0.07 mag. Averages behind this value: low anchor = 2.79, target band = 2.7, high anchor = 2.94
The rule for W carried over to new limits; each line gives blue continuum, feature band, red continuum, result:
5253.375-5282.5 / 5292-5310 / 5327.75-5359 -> -0.6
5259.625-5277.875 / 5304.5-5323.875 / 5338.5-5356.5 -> 0.6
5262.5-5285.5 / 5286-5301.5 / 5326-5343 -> -1.0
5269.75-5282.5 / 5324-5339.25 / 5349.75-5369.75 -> 0.7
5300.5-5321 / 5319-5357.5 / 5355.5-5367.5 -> 0.1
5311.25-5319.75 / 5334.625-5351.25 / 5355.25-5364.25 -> 0.4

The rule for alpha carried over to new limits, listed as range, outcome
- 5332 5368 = 2.077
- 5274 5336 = 2.276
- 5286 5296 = 2.303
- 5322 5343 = 2.359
